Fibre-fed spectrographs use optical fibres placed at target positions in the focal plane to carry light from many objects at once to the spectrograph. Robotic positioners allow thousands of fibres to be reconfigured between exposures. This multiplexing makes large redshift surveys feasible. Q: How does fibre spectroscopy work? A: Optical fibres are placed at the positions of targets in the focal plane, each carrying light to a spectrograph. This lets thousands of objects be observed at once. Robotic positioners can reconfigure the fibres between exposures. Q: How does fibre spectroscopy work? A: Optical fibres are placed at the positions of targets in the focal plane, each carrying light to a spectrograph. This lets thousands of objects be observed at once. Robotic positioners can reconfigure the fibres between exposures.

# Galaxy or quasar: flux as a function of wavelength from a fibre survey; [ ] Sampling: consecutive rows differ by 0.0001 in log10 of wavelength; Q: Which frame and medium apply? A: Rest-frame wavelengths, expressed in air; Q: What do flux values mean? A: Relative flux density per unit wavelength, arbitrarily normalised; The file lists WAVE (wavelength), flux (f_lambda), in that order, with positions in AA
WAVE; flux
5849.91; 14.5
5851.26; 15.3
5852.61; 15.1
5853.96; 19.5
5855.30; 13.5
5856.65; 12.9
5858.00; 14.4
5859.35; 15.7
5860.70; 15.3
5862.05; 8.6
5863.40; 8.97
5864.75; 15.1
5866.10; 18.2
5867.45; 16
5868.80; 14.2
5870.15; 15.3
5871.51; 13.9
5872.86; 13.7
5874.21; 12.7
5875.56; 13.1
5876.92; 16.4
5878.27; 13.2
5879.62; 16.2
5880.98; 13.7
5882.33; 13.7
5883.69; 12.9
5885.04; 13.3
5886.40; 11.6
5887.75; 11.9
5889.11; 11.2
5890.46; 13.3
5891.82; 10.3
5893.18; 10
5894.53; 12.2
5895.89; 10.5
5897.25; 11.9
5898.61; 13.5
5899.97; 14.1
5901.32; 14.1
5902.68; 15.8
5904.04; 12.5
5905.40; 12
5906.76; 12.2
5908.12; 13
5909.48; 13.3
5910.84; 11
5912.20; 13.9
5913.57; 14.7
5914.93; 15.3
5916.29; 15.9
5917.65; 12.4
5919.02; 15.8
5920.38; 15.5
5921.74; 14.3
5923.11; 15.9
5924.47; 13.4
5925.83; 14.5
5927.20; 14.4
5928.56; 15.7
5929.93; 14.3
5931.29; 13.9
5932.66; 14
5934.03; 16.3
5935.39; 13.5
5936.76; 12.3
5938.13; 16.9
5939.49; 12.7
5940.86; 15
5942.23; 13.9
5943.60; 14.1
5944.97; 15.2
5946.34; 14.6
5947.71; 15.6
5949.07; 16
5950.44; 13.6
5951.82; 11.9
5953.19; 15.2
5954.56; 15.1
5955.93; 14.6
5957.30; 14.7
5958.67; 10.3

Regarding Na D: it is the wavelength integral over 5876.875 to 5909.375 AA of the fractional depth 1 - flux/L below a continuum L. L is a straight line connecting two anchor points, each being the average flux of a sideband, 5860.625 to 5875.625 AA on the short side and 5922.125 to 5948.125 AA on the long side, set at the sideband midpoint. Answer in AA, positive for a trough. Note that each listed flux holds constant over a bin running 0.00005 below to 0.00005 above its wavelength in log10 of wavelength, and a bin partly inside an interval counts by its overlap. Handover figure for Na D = 2.7 AA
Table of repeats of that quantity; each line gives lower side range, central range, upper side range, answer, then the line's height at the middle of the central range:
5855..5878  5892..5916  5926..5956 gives 2.20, 14.2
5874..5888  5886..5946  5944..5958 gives 2.20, 14.1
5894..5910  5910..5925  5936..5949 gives -0.91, 13.5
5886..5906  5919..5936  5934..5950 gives -1.00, 13.9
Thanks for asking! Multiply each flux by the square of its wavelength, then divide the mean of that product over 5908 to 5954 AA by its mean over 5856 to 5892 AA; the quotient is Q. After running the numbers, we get 1.1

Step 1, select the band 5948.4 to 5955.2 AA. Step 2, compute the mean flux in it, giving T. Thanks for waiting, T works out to 14.3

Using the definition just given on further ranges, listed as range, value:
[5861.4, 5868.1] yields 13.4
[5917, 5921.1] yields 14.6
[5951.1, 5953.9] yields 13.5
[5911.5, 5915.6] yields 14.6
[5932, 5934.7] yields 15.1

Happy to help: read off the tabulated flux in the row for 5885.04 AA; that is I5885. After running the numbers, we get 13.3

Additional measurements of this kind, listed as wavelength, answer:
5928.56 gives 15.7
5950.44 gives 13.6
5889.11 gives 11.2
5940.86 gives 15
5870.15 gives 15.3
